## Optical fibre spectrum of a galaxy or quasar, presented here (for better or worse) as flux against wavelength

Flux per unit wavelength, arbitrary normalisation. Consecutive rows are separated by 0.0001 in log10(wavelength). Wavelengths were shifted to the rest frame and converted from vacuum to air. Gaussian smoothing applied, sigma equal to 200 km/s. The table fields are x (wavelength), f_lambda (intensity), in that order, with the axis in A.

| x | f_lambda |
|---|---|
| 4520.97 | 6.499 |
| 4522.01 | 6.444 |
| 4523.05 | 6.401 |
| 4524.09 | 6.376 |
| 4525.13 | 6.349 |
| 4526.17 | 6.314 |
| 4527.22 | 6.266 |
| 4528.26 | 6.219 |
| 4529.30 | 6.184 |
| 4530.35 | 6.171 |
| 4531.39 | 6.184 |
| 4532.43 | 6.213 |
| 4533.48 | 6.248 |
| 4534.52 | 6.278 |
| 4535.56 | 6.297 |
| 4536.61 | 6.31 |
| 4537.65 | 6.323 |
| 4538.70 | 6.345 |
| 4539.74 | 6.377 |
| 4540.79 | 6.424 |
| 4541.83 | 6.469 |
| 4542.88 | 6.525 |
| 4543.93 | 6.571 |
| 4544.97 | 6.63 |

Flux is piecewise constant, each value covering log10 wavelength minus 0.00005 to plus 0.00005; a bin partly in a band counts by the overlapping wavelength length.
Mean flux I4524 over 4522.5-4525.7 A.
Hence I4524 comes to 6.39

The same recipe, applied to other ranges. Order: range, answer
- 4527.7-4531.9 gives 6.19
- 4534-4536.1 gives 6.29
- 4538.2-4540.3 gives 6.36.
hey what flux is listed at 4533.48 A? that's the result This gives 6.248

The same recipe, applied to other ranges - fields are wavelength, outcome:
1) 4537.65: 6.323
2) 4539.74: 6.377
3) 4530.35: 6.171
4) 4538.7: 6.345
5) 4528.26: 6.219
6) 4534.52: 6.278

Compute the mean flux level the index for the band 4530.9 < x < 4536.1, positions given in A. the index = 6.24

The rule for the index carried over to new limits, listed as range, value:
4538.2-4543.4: 6.43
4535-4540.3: 6.33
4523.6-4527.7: 6.32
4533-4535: 6.28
